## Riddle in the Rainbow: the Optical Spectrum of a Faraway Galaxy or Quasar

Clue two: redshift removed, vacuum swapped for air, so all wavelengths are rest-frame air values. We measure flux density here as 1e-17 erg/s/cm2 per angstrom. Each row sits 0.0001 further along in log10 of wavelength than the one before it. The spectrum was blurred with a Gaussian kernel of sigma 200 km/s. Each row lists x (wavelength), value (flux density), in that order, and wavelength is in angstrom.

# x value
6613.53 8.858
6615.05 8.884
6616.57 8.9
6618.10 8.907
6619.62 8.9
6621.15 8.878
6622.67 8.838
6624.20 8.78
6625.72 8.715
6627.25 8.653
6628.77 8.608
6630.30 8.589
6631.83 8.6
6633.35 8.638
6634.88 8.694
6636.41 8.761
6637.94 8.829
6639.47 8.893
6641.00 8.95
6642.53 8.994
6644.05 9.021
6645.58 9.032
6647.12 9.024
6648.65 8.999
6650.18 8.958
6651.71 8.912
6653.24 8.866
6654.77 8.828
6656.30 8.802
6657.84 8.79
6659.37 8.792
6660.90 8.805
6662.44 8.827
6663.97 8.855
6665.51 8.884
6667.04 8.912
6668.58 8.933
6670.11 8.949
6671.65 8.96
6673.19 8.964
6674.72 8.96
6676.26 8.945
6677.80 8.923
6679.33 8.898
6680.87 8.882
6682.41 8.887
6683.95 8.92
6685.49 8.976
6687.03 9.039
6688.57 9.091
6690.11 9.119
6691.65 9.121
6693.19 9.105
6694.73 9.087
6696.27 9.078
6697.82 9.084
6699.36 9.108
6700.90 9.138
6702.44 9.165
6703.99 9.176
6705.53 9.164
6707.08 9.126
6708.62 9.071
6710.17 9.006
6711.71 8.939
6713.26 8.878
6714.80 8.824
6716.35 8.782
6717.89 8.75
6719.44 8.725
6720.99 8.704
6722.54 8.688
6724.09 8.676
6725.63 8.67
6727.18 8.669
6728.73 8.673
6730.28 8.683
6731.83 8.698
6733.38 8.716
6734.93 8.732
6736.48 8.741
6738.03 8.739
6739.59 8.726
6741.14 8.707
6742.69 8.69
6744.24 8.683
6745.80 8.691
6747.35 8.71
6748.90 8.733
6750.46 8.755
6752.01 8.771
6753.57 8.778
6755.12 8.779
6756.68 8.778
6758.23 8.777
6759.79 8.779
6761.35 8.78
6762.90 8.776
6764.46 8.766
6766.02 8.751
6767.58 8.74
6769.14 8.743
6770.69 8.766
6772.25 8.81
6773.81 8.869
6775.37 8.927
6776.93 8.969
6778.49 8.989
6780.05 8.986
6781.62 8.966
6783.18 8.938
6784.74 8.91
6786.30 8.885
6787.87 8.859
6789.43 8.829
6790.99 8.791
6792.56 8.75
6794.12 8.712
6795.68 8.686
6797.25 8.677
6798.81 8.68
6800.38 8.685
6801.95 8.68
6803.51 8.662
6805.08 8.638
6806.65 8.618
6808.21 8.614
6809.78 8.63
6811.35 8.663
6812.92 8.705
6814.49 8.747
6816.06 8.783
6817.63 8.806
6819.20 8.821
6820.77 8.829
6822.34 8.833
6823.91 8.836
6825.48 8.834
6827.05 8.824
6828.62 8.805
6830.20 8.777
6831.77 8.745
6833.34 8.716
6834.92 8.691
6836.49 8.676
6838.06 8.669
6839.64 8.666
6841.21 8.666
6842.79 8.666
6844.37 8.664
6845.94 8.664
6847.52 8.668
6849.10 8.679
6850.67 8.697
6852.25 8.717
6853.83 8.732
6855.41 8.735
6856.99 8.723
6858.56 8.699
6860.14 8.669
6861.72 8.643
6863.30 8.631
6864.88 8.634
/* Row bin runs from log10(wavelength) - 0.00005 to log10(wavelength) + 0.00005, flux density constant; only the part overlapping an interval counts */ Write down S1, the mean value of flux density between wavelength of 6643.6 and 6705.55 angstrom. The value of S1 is 8.97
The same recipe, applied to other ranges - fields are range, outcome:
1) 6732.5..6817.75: 8.76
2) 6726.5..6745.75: 8.7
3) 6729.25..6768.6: 8.74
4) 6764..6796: 8.84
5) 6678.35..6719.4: 9.01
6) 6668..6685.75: 8.93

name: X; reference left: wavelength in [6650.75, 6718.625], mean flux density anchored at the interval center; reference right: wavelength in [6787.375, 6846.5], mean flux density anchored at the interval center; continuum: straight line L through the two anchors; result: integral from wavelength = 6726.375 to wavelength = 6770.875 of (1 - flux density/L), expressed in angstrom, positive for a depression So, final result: 0.6 angstrom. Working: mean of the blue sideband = 8.96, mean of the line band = 8.74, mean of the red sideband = 8.73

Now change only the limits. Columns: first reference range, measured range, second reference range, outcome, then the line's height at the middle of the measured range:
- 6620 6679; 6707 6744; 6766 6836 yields 0.2 angstrom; 8.82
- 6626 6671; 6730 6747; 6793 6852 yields 0.1 angstrom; 8.78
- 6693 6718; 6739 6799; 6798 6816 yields 0.1 angstrom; 8.81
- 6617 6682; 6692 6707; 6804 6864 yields -0.5 angstrom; 8.82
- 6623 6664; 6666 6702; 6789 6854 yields -0.8 angstrom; 8.8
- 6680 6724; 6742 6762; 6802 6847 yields 0.3 angstrom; 8.87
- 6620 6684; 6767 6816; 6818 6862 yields -0.1 angstrom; 8.76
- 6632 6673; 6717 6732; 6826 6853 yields 0.2 angstrom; 8.81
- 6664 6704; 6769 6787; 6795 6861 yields -0.2 angstrom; 8.81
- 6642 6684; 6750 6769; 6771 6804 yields 0.2 angstrom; 8.84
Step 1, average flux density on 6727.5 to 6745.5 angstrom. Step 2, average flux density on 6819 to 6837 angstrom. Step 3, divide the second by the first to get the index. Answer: 1.01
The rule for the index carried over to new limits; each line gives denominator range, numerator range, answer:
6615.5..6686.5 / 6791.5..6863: 0.98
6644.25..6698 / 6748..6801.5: 0.98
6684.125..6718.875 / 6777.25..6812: 0.97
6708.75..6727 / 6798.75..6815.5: 0.99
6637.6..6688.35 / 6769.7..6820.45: 0.98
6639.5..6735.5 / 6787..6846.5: 0.98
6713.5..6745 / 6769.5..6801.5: 1.01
